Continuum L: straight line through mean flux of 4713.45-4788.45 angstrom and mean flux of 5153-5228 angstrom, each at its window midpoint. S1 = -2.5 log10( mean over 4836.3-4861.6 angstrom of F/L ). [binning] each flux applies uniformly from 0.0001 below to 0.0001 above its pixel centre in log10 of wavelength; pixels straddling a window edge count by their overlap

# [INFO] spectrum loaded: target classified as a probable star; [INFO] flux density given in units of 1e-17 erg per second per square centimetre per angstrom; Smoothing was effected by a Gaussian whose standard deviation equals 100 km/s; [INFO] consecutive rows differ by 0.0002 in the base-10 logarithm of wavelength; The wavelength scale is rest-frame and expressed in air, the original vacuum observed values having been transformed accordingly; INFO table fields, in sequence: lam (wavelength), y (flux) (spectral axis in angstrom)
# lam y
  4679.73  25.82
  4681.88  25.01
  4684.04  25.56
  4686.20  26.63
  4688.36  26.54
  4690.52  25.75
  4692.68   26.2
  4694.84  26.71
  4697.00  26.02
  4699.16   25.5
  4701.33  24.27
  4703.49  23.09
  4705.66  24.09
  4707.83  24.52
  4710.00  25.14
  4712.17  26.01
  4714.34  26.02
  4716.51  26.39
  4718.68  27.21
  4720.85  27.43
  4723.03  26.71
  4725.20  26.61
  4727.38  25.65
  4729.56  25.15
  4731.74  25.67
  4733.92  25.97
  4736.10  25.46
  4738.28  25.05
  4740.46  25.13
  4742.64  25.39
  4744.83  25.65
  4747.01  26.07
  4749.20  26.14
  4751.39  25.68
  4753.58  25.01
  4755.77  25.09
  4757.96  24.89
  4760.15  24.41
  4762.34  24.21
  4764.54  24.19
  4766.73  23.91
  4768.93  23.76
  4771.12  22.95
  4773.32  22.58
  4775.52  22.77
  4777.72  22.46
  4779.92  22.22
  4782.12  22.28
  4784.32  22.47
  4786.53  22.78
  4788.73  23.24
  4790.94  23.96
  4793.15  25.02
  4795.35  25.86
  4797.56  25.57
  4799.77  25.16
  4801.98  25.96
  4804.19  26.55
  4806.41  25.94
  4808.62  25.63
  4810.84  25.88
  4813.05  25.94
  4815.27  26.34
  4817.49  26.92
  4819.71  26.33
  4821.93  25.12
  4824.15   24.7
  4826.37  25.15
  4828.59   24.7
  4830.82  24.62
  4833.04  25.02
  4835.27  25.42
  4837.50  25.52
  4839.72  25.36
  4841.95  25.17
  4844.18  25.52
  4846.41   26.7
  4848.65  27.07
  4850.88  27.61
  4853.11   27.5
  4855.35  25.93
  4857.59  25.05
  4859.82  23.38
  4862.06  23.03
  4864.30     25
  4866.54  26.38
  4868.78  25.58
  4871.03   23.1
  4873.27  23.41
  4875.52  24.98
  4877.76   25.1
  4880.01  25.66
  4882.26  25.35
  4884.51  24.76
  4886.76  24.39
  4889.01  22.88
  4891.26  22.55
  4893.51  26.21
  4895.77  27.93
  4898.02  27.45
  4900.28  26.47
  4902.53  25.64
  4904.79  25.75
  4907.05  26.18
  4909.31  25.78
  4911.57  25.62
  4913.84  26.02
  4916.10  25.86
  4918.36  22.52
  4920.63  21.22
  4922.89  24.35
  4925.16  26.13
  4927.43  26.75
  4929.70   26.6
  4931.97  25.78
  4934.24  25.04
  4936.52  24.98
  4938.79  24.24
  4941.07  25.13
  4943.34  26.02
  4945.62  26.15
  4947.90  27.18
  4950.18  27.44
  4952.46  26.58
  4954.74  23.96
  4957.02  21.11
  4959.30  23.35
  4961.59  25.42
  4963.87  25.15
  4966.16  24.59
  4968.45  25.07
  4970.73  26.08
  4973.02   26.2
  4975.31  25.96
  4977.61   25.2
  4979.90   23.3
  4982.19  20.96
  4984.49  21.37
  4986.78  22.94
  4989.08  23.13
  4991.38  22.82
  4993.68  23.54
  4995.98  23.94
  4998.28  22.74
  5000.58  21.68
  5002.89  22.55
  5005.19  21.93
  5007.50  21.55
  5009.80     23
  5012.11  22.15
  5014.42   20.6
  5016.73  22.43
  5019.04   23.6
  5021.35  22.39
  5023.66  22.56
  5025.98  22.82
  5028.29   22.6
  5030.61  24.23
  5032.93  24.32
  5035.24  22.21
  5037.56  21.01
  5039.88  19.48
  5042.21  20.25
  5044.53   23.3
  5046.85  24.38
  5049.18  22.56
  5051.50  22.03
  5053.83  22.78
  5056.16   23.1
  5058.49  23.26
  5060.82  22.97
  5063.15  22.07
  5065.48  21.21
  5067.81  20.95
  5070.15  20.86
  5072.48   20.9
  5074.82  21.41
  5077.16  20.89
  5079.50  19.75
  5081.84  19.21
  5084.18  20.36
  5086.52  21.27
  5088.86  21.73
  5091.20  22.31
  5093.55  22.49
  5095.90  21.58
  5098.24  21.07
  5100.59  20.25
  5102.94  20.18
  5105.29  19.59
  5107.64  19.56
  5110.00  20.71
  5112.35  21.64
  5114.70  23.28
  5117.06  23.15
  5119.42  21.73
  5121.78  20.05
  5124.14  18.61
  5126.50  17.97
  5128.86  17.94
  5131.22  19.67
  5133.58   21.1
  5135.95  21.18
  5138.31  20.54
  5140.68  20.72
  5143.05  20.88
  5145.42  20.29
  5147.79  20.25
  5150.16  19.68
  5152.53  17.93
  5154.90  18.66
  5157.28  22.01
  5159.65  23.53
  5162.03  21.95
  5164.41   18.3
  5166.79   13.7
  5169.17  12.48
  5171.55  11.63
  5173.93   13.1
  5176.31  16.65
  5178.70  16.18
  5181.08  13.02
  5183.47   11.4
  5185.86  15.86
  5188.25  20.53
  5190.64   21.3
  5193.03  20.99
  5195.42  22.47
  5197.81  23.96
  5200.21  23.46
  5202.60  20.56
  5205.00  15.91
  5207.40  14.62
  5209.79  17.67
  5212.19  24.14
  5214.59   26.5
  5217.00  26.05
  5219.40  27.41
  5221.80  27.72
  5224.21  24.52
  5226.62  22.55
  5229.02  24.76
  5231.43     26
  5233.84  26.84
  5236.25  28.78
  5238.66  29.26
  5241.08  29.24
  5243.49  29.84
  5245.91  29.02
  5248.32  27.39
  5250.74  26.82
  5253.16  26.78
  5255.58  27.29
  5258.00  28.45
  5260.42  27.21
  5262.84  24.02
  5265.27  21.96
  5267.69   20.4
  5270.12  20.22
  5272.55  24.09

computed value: -0.10 mag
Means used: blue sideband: 24.8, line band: 25.8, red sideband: 19.6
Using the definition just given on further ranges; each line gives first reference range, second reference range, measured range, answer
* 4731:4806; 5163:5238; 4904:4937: -0.10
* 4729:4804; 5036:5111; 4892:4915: -0.14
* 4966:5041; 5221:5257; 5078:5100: 0.16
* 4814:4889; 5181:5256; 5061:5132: 0.17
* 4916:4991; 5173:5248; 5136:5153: 0.14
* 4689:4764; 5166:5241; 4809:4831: -0.04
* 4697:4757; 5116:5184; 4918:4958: -0.14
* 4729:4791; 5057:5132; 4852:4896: -0.08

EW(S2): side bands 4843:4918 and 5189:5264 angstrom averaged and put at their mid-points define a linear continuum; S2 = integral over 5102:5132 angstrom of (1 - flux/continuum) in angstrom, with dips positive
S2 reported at 5.66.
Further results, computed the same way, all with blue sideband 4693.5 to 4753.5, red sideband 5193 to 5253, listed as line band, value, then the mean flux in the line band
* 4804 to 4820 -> -0.4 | 26.2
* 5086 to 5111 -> 4.0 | 21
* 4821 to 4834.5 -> 0.3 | 24.9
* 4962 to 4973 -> 0.0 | 25.4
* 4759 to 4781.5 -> 2.0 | 23.3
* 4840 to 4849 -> -0.2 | 25.9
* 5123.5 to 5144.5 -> 4.3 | 19.9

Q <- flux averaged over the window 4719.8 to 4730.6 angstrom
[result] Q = 26.3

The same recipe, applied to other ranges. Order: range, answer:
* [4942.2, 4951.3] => 26.7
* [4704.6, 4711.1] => 24.6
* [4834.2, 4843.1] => 25.4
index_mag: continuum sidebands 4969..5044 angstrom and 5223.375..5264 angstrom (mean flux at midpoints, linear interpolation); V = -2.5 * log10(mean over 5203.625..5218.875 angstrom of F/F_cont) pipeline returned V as 0.245 mag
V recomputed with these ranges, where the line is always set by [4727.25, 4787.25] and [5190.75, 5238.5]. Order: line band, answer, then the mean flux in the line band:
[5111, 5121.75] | 0.07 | 22.2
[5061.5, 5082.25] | 0.14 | 20.9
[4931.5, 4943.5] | -0.05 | 25.1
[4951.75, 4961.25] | 0.01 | 23.8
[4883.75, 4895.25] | -0.01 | 24.3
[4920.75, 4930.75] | -0.06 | 25.5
